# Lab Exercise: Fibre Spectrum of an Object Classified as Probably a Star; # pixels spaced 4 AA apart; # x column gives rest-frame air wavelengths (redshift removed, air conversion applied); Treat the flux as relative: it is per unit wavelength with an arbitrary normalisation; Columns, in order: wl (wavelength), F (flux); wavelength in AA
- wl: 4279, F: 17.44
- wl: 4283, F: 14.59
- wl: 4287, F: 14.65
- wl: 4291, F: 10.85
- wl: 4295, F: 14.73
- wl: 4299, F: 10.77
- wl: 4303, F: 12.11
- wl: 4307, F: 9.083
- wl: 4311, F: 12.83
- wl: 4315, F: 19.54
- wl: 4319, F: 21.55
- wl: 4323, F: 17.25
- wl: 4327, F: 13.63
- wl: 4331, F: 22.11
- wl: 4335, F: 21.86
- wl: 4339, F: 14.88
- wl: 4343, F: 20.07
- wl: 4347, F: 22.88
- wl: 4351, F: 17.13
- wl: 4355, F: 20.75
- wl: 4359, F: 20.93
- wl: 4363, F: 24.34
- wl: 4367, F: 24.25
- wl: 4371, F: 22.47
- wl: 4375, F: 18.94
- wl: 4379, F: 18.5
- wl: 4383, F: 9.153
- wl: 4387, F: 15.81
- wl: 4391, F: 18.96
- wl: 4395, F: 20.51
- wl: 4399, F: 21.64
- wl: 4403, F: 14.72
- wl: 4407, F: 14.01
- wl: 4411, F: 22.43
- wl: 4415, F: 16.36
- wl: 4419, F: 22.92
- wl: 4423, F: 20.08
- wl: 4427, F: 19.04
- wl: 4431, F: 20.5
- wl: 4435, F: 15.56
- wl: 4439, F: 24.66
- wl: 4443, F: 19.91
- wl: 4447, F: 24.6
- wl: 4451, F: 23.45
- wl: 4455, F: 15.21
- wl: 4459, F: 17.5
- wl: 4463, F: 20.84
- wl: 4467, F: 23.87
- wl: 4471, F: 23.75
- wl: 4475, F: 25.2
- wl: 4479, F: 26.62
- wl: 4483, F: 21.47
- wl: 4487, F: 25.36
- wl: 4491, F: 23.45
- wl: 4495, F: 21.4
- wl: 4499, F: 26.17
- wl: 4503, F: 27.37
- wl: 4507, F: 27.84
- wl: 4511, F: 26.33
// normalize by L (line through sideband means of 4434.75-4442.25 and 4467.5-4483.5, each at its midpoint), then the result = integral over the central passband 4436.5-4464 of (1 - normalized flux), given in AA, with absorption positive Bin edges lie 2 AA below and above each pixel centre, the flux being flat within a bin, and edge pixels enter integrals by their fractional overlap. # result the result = 1.7 AA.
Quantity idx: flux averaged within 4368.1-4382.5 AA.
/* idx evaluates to 19.1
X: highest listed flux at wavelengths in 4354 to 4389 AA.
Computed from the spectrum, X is 24.34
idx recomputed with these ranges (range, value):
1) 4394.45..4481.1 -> 20.6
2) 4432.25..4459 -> 20.3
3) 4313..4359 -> 19.3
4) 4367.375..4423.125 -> 18.4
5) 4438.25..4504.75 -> 22.9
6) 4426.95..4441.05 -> 20.1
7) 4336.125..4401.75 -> 19.4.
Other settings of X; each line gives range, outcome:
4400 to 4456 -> 24.66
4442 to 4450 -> 24.6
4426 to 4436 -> 20.5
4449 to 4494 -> 26.62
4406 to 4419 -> 22.92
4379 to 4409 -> 21.64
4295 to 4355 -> 22.88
